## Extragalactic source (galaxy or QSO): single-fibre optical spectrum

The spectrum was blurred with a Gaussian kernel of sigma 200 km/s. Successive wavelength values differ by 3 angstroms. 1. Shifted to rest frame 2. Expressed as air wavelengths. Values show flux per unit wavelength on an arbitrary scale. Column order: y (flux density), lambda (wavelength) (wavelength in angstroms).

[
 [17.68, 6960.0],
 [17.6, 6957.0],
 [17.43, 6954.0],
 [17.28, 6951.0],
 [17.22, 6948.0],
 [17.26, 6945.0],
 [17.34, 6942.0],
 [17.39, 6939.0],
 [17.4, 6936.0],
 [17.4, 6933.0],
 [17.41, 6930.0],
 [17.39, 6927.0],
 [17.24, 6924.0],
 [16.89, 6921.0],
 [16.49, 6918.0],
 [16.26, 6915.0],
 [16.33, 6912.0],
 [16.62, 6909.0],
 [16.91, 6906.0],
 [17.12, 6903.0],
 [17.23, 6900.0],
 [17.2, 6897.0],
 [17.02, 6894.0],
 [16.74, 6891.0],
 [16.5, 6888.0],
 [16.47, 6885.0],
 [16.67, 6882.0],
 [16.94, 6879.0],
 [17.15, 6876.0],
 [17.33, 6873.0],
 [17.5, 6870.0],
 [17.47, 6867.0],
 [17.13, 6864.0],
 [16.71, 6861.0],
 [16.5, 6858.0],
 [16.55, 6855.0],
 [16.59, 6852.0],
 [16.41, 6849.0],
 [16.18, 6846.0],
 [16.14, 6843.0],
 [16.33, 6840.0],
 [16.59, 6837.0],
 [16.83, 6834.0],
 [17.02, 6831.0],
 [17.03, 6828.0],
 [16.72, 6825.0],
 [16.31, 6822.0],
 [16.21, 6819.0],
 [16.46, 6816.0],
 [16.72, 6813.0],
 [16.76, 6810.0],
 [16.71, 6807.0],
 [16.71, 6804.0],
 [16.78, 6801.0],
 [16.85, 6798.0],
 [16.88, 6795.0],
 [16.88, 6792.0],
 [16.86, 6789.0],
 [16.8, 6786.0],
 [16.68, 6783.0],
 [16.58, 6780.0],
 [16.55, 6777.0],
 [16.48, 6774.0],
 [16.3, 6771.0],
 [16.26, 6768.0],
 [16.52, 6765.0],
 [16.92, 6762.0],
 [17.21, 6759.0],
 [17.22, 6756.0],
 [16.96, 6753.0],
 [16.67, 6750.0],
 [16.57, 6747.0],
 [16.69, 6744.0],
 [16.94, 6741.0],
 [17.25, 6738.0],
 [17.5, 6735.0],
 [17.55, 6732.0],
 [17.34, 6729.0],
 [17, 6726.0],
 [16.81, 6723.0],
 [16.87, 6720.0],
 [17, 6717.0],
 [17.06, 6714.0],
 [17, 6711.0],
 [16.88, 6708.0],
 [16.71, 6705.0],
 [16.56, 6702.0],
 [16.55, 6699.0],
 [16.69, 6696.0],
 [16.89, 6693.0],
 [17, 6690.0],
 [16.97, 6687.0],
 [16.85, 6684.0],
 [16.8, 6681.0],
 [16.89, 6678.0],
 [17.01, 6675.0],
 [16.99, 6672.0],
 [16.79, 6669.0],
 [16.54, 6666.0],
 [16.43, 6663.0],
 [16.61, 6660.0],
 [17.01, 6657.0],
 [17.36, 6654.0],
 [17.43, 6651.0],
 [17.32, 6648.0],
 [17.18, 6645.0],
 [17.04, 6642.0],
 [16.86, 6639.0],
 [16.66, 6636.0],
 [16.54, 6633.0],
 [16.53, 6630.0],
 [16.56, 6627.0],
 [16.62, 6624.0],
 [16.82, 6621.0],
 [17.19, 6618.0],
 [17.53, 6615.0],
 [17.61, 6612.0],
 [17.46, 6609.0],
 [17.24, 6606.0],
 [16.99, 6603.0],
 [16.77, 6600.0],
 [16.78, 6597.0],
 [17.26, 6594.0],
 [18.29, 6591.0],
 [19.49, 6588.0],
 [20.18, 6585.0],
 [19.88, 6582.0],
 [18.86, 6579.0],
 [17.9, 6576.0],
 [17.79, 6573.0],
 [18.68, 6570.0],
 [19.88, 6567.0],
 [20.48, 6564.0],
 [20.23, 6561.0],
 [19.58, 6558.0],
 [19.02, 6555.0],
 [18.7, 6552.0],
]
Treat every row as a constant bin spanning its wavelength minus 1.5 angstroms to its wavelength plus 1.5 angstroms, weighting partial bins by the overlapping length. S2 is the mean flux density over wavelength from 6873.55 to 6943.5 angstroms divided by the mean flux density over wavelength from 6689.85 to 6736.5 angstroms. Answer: 1.00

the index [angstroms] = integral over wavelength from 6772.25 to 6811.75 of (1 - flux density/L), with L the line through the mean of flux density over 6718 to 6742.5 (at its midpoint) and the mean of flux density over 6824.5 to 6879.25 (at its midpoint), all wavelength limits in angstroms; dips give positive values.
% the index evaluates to 0.6 angstroms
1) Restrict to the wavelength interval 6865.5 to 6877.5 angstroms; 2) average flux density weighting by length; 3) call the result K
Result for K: 17.4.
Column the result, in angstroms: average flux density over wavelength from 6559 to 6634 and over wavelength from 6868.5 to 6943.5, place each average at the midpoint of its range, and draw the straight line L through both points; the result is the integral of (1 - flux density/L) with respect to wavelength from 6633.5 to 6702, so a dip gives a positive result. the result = 3.4 angstroms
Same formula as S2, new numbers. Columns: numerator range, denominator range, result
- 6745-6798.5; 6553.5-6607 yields 0.90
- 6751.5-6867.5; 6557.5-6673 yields 0.94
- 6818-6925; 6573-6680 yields 0.97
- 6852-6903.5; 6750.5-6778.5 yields 1.01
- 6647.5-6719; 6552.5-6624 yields 0.92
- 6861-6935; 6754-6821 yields 1.02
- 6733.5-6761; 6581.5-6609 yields 0.94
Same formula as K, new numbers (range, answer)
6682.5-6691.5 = 16.9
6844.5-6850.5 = 16.3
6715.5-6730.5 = 17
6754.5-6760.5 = 17.2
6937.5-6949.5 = 17.3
